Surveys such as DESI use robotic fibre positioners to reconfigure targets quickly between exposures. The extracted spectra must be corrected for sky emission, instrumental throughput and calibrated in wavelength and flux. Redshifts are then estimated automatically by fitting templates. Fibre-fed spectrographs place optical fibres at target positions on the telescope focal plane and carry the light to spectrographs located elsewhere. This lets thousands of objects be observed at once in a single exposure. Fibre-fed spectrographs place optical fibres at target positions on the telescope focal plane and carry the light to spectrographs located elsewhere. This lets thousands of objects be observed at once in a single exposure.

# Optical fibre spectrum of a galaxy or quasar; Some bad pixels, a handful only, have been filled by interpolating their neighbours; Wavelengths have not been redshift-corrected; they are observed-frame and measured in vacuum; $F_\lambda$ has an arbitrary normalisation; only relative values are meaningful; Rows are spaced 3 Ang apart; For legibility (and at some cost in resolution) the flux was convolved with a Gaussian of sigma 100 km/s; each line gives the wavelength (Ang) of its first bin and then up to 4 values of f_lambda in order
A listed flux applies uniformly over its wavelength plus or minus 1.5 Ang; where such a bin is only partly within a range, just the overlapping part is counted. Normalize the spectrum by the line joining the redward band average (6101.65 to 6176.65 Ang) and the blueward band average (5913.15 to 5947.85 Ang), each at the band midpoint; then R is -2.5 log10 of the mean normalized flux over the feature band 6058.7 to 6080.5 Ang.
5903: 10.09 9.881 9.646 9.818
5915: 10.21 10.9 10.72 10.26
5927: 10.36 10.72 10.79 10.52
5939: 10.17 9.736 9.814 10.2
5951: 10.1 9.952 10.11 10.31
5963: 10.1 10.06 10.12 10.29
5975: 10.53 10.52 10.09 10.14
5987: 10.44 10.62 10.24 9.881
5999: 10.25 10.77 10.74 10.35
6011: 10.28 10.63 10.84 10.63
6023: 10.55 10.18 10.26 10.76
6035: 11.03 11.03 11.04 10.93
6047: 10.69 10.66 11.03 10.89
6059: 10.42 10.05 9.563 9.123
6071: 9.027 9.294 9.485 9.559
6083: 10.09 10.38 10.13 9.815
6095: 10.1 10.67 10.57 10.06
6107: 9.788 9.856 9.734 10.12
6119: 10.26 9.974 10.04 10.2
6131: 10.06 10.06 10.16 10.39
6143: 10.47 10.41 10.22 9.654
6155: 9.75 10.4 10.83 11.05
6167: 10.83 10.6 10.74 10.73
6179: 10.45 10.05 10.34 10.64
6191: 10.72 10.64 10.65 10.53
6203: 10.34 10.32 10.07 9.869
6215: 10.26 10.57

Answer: 0.085 mag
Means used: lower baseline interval 10.4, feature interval 9.52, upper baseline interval 10.3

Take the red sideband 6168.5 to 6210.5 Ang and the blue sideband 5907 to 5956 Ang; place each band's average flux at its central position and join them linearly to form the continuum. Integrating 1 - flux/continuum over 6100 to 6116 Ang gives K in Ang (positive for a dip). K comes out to 0.6 Ang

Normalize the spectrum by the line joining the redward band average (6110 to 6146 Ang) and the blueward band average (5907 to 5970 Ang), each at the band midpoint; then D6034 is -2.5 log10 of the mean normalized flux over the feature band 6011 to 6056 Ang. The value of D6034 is -0.06 mag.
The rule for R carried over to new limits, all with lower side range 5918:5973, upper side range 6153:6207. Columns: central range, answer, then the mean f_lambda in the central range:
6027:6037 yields -0.03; 10.7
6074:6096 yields 0.06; 9.89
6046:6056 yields -0.04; 10.8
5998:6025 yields -0.02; 10.6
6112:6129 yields 0.04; 10.1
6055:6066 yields 0.02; 10.2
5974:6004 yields 0.00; 10.4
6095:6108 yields 0.02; 10.3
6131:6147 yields 0.02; 10.3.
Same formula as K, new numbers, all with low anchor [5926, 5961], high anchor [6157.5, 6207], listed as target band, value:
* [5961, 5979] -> 0.0 Ang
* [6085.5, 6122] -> 1.2 Ang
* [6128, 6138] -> 0.4 Ang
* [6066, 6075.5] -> 1.1 Ang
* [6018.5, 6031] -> -0.1 Ang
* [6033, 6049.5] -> -0.9 Ang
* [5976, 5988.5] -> 0.0 Ang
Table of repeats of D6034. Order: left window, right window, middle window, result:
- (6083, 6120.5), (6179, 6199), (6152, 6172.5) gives -0.01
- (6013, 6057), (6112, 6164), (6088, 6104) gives 0.02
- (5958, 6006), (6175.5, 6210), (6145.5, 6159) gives 0.04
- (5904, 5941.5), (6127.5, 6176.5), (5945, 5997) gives 0.01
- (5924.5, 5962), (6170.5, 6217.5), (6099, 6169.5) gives 0.02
